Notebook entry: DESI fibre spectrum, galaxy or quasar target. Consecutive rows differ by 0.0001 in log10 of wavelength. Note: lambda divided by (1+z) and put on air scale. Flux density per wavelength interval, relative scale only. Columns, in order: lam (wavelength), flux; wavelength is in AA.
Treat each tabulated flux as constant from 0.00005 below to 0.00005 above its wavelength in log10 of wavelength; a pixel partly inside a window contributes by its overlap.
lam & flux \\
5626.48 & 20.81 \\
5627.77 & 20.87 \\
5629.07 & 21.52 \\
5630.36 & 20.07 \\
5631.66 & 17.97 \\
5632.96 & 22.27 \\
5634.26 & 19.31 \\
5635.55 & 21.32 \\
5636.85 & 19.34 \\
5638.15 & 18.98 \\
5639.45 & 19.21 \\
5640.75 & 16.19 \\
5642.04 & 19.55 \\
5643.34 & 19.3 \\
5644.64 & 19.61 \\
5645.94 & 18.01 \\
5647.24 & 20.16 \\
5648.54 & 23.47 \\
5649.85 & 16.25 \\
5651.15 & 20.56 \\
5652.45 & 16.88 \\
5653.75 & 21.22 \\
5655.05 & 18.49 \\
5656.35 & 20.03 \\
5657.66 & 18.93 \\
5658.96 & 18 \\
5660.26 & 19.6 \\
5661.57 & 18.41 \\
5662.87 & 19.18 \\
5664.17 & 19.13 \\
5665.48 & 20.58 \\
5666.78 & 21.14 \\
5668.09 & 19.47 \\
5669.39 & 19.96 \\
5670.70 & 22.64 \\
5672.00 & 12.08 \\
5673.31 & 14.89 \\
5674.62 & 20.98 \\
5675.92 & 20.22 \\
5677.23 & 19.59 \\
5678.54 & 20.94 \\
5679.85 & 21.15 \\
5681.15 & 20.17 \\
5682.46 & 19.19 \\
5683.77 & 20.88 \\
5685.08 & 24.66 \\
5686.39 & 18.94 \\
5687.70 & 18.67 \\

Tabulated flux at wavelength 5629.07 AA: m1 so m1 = 21.52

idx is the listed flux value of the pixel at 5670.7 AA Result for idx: 22.64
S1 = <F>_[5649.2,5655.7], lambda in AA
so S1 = 18.7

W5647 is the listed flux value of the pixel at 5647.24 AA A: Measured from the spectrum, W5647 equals 20.16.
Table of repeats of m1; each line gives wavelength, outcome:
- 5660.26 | 19.6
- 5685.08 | 24.66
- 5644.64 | 19.61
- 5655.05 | 18.49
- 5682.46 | 19.19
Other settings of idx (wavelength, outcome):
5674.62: 20.98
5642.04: 19.55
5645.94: 18.01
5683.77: 20.88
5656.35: 20.03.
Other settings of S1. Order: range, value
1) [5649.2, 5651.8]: 18.4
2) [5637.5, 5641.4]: 18.2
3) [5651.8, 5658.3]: 19.1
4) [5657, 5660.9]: 18.8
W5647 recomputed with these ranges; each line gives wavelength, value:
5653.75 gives 21.22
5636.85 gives 19.34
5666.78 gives 21.14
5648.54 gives 23.47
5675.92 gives 20.22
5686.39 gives 18.94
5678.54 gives 20.94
